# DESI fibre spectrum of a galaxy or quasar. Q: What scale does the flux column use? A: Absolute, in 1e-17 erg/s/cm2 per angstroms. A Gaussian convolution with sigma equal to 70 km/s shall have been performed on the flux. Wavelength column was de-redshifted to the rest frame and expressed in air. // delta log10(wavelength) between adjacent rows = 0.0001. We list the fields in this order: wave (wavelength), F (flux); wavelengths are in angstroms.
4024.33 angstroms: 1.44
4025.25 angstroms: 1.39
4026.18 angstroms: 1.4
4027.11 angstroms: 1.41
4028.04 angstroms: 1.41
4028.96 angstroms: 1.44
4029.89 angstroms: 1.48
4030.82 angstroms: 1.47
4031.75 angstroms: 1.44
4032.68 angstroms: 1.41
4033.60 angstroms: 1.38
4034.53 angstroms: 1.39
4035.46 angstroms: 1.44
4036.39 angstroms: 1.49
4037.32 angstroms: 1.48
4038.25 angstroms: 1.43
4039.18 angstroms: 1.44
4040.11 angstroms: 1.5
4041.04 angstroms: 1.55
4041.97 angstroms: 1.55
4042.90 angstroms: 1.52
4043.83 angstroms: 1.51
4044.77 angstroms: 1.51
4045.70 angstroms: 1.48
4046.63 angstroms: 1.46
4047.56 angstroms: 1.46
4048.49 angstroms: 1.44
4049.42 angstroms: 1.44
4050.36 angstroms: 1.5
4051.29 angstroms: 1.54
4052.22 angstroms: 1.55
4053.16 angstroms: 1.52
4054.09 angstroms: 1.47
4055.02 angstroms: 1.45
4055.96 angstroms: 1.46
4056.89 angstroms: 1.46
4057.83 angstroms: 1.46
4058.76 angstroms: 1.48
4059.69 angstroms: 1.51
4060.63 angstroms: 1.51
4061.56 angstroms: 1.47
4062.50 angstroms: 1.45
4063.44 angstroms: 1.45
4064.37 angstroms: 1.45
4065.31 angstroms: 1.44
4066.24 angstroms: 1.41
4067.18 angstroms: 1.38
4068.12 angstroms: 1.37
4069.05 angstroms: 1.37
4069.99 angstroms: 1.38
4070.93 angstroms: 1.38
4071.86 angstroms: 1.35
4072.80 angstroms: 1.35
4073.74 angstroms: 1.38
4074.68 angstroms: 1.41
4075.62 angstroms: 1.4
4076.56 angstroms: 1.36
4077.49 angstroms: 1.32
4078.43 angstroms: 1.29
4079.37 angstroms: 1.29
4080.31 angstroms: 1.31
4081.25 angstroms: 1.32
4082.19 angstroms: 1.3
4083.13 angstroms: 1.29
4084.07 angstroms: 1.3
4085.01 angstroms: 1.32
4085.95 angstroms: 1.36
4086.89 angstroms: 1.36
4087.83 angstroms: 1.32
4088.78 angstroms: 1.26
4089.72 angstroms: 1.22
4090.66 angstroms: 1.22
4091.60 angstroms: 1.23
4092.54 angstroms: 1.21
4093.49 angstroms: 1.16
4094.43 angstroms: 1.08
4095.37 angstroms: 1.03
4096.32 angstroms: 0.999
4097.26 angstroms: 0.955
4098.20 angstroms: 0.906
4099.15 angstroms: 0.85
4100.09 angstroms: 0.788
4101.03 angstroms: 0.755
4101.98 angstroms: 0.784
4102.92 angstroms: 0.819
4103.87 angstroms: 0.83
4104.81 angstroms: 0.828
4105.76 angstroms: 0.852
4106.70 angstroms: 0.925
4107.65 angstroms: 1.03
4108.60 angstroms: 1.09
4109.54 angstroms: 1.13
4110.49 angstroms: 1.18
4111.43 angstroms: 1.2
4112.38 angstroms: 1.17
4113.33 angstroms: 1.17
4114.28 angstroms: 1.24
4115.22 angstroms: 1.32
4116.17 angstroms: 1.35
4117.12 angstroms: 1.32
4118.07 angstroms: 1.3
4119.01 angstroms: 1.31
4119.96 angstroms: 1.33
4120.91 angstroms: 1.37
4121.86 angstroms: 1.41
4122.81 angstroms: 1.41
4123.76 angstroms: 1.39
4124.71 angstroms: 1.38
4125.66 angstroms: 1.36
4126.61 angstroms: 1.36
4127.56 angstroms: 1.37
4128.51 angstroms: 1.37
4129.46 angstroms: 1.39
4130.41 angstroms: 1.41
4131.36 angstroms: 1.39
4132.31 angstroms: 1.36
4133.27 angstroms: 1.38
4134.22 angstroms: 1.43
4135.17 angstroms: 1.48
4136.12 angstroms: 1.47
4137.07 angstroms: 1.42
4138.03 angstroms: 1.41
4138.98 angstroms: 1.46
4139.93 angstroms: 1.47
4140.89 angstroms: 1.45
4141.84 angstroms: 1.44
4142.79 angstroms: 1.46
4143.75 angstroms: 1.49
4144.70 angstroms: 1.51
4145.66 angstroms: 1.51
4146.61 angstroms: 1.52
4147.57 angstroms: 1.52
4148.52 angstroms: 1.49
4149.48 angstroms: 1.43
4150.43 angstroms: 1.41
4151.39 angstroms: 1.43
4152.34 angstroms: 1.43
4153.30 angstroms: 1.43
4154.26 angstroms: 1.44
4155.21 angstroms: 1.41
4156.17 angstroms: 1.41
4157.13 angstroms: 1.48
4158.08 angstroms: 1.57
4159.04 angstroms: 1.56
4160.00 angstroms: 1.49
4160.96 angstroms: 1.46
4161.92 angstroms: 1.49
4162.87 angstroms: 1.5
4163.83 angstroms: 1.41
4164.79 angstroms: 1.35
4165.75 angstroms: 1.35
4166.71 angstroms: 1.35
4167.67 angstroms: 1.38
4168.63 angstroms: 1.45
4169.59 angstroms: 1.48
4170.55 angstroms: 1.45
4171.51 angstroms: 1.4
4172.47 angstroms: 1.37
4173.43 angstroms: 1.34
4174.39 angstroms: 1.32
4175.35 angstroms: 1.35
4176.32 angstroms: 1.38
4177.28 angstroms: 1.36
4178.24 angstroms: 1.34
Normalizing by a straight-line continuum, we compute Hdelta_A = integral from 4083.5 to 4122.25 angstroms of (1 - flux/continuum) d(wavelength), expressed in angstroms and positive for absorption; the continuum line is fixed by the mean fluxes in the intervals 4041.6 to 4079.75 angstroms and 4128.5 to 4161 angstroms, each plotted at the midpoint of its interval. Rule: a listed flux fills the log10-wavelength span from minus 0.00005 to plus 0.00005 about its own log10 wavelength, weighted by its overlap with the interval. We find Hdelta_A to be 8.5 angstroms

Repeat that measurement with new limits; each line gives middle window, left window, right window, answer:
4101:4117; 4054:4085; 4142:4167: 4.15 angstroms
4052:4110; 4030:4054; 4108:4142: 7.03 angstroms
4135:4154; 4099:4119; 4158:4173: -2.46 angstroms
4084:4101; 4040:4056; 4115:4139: 3.61 angstroms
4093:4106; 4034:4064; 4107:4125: 4.09 angstroms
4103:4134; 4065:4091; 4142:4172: 3.43 angstroms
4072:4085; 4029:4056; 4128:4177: 1.14 angstroms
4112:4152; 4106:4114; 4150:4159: -3.83 angstroms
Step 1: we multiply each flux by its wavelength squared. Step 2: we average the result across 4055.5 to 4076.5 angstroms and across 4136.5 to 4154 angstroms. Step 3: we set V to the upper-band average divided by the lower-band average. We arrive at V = 1.07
